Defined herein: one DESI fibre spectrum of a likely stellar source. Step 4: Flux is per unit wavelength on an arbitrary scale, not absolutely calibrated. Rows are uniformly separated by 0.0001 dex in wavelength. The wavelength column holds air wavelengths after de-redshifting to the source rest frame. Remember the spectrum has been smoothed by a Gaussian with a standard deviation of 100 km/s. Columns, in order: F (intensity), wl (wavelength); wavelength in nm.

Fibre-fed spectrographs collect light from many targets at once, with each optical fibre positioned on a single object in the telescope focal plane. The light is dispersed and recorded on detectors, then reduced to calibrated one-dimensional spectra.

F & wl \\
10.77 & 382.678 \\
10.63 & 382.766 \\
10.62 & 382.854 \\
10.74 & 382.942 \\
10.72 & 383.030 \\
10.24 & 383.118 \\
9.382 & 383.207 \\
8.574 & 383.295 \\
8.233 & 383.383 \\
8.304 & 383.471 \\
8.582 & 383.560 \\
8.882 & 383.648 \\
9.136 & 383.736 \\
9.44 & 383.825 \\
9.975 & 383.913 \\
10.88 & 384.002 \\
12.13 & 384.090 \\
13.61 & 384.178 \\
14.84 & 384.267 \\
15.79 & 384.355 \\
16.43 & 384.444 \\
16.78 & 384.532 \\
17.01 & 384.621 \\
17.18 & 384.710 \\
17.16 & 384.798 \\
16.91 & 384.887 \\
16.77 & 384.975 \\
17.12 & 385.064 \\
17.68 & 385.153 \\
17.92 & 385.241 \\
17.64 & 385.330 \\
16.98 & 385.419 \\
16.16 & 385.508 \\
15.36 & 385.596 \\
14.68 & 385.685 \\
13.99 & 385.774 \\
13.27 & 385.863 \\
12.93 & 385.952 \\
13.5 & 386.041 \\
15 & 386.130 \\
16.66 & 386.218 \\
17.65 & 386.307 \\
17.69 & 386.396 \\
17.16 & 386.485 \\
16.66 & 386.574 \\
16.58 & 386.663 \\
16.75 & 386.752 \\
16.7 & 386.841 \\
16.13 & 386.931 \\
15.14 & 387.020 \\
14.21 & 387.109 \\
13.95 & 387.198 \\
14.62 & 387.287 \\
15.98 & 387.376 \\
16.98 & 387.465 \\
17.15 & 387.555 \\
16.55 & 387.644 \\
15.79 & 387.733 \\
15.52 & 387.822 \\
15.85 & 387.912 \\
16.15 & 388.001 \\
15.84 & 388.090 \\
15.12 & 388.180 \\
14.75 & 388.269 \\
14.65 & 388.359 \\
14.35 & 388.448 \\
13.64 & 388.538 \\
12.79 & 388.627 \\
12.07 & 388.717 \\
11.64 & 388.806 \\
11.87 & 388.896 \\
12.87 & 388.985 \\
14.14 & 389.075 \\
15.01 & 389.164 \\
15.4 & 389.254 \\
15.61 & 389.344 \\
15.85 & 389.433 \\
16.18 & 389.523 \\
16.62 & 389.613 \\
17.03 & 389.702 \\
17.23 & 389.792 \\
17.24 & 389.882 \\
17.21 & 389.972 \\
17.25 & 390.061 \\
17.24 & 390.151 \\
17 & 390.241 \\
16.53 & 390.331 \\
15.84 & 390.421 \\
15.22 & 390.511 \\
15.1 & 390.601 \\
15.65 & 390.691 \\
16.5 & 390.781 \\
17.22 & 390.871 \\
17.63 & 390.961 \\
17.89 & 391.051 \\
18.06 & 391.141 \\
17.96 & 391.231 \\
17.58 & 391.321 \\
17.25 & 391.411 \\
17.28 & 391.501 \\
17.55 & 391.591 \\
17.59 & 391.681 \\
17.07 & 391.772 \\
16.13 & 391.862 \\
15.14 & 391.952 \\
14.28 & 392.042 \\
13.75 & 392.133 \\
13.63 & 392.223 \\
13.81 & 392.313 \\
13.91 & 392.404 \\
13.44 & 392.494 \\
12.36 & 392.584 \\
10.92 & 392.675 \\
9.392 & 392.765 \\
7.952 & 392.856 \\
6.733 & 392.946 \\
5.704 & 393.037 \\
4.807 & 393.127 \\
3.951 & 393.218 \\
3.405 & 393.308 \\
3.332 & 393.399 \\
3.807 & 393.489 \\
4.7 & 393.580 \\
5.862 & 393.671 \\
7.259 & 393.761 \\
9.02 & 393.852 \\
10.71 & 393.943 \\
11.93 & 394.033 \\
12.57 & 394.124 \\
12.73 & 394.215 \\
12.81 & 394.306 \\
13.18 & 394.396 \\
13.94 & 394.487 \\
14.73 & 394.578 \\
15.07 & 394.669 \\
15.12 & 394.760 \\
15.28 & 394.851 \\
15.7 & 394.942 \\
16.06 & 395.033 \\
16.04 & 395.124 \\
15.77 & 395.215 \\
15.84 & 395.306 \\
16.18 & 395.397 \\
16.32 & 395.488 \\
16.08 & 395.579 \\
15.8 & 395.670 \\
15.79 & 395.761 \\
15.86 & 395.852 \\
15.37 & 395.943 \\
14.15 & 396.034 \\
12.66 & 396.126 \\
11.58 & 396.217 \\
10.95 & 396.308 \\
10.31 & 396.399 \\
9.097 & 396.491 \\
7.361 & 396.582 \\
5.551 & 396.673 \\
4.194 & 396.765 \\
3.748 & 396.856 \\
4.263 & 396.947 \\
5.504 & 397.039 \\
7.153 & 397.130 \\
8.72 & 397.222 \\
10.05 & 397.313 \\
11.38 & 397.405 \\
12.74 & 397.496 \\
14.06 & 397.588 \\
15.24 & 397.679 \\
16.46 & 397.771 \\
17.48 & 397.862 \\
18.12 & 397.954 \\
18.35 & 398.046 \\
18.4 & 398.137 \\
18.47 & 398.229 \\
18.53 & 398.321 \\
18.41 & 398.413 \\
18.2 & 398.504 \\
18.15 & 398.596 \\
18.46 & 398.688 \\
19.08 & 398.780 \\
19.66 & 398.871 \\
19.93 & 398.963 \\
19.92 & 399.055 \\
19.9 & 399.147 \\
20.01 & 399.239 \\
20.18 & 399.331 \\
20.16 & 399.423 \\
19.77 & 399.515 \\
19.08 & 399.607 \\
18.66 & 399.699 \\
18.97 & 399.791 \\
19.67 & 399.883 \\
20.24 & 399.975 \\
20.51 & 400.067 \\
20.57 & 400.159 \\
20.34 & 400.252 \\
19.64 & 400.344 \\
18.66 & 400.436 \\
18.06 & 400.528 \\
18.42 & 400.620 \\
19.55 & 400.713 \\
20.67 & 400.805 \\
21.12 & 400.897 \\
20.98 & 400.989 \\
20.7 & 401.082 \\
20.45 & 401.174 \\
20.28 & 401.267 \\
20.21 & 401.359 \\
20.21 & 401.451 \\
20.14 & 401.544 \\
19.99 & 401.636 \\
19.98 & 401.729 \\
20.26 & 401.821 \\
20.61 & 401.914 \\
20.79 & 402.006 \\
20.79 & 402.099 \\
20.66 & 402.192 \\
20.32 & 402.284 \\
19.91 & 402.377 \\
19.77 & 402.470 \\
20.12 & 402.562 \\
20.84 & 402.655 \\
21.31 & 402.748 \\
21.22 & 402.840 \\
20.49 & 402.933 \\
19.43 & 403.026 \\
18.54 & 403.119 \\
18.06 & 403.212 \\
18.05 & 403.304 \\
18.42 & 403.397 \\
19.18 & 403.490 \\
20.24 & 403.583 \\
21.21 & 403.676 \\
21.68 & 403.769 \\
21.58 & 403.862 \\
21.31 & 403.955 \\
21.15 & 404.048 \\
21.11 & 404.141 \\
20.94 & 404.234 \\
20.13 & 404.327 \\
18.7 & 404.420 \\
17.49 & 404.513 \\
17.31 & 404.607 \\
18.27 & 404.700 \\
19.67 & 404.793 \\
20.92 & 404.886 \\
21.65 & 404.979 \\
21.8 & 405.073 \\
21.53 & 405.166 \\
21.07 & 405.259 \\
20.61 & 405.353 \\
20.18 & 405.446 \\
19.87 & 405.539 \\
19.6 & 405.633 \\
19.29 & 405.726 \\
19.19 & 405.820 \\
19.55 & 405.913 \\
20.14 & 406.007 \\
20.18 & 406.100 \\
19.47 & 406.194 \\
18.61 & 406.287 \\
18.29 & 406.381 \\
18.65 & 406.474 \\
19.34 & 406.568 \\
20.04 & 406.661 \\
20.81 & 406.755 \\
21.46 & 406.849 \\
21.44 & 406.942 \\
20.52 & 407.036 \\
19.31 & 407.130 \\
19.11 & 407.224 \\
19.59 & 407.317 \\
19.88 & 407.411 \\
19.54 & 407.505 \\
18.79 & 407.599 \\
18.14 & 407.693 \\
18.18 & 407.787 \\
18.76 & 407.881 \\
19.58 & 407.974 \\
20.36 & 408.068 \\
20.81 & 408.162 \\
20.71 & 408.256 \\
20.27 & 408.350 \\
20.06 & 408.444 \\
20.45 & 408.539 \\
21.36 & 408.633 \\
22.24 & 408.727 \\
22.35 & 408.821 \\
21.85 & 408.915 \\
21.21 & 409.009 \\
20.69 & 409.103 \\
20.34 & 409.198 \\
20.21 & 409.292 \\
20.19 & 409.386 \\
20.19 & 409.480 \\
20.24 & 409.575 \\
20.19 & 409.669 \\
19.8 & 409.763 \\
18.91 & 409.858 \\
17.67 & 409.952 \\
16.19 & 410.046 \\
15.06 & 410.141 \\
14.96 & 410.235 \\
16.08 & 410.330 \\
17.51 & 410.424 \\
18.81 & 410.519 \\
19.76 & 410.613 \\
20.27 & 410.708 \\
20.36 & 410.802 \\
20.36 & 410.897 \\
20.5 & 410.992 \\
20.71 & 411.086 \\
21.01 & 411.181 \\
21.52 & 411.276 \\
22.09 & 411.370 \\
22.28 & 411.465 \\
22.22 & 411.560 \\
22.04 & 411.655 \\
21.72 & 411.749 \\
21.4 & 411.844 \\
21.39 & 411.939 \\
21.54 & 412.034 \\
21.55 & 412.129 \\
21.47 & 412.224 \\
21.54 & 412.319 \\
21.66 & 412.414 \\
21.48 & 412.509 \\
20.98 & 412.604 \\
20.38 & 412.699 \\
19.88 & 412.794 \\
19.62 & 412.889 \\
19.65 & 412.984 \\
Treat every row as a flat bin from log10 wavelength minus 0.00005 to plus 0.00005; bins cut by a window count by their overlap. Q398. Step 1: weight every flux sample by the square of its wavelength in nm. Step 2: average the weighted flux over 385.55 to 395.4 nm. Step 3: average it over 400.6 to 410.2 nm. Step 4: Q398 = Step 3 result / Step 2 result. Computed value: 1.52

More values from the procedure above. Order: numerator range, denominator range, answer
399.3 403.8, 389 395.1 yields 1.55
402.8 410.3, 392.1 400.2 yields 1.54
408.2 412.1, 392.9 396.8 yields 1.93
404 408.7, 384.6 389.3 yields 1.42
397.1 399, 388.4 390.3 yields 1.11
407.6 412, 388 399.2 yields 1.57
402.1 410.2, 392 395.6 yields 1.85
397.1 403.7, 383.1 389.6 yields 1.39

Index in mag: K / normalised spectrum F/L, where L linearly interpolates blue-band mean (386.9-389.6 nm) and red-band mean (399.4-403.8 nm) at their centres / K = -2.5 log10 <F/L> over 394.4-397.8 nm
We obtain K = 0.391 mag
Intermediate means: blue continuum 14.9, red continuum 20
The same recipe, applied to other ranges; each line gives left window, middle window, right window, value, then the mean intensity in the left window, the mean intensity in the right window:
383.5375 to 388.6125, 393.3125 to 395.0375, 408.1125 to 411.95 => 0.469 mag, 15.1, 20.1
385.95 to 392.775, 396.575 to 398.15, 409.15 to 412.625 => 0.492 mag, 15.6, 20.1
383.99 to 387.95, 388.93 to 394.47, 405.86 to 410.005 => 0.251 mag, 15.9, 20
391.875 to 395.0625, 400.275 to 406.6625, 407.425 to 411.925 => -0.216 mag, 10.8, 20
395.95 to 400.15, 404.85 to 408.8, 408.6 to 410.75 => -0.099 mag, 15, 19.4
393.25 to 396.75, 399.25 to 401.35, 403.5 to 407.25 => -0.228 mag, 12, 20.1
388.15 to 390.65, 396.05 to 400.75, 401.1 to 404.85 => 0.188 mag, 15.2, 20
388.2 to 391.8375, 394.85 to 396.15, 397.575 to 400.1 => 0.137 mag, 15.9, 18.8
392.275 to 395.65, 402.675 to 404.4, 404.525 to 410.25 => -0.166 mag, 11.3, 19.8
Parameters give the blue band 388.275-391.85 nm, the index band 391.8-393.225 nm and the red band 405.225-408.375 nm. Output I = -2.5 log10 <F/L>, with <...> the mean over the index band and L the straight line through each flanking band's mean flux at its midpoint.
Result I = 0.412 mag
